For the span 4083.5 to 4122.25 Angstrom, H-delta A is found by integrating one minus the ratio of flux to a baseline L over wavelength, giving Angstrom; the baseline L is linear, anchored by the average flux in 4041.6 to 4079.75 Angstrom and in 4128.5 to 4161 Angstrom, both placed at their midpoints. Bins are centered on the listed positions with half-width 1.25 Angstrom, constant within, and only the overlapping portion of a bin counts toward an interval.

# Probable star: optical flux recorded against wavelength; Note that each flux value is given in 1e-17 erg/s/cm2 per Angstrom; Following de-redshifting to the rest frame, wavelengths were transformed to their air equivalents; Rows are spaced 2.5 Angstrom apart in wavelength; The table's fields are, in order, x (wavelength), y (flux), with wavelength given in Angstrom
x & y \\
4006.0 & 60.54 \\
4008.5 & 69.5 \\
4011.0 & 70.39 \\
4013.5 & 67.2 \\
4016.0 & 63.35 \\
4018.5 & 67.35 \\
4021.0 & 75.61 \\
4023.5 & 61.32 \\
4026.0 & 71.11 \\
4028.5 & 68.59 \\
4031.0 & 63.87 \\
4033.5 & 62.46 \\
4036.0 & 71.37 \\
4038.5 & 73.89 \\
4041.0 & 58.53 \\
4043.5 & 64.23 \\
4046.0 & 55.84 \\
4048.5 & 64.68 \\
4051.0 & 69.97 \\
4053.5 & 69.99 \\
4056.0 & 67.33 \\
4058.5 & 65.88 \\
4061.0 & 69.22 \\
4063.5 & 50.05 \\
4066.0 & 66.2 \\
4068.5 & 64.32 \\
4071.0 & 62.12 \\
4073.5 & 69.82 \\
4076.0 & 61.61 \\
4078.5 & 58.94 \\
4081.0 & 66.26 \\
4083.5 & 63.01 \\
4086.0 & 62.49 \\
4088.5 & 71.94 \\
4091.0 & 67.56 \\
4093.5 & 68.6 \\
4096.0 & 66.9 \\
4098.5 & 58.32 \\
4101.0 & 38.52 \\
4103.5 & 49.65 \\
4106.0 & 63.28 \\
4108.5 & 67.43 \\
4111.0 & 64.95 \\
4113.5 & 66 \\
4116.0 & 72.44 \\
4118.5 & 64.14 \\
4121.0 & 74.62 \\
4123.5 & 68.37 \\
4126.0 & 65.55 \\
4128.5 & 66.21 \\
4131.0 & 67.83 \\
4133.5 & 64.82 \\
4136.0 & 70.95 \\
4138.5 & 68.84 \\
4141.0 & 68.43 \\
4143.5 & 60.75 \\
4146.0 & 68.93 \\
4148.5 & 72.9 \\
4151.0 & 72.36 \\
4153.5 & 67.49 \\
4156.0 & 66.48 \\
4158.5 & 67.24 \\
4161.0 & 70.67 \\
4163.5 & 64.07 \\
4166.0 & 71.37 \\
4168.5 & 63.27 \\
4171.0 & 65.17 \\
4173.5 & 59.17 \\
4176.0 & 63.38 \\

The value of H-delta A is 1.3 Angstrom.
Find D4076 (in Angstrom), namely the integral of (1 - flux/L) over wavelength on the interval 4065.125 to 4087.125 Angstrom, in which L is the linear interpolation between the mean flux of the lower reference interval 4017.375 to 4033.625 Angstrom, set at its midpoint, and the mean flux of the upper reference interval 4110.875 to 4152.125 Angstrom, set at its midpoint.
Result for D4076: 1.30 Angstrom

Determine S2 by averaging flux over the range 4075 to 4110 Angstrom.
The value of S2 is 61.8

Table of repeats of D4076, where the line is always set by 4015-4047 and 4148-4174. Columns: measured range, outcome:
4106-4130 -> -0.2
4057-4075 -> 0.7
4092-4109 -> 2.0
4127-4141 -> -0.1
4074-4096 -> 0.4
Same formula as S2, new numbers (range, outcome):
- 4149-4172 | 67.8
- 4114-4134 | 68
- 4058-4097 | 64.6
